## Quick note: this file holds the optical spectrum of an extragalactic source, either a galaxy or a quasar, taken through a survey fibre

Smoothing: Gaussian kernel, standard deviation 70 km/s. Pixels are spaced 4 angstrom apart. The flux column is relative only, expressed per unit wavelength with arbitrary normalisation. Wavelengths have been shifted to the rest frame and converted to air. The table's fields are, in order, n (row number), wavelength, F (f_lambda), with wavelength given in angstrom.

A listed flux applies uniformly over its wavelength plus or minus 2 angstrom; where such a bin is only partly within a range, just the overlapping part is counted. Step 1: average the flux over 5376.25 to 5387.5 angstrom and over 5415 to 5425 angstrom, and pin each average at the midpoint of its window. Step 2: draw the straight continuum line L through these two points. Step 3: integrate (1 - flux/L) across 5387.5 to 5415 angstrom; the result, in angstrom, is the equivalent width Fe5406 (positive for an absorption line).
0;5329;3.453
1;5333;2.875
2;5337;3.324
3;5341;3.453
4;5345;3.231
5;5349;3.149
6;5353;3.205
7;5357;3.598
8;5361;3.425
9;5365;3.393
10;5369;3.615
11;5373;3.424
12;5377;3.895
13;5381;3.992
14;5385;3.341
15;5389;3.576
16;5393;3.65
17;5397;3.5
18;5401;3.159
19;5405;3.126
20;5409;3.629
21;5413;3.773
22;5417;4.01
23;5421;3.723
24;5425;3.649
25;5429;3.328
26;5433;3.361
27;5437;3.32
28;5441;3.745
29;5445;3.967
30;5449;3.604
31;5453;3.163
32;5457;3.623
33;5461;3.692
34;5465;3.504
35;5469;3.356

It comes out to 2.1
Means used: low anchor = 3.72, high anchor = 3.82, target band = 3.49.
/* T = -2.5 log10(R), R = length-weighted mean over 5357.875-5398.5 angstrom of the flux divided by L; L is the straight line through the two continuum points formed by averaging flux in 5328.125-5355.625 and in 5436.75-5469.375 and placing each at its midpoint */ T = -0.07 mag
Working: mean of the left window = 3.24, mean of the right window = 3.57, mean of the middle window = 3.58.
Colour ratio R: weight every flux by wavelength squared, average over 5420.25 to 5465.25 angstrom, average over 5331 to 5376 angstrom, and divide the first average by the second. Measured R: 1.1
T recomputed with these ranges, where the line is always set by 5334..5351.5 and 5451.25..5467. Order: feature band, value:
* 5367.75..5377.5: -0.09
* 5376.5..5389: -0.11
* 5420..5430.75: -0.04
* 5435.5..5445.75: -0.06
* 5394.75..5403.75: 0.02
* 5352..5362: -0.04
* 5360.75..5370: -0.05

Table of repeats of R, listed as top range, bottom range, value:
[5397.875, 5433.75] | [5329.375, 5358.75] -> 1.11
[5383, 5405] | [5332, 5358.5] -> 1.06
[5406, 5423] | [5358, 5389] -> 1.06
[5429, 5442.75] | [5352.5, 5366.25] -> 1.04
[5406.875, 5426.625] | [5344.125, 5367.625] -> 1.15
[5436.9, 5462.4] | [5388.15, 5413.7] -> 1.06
